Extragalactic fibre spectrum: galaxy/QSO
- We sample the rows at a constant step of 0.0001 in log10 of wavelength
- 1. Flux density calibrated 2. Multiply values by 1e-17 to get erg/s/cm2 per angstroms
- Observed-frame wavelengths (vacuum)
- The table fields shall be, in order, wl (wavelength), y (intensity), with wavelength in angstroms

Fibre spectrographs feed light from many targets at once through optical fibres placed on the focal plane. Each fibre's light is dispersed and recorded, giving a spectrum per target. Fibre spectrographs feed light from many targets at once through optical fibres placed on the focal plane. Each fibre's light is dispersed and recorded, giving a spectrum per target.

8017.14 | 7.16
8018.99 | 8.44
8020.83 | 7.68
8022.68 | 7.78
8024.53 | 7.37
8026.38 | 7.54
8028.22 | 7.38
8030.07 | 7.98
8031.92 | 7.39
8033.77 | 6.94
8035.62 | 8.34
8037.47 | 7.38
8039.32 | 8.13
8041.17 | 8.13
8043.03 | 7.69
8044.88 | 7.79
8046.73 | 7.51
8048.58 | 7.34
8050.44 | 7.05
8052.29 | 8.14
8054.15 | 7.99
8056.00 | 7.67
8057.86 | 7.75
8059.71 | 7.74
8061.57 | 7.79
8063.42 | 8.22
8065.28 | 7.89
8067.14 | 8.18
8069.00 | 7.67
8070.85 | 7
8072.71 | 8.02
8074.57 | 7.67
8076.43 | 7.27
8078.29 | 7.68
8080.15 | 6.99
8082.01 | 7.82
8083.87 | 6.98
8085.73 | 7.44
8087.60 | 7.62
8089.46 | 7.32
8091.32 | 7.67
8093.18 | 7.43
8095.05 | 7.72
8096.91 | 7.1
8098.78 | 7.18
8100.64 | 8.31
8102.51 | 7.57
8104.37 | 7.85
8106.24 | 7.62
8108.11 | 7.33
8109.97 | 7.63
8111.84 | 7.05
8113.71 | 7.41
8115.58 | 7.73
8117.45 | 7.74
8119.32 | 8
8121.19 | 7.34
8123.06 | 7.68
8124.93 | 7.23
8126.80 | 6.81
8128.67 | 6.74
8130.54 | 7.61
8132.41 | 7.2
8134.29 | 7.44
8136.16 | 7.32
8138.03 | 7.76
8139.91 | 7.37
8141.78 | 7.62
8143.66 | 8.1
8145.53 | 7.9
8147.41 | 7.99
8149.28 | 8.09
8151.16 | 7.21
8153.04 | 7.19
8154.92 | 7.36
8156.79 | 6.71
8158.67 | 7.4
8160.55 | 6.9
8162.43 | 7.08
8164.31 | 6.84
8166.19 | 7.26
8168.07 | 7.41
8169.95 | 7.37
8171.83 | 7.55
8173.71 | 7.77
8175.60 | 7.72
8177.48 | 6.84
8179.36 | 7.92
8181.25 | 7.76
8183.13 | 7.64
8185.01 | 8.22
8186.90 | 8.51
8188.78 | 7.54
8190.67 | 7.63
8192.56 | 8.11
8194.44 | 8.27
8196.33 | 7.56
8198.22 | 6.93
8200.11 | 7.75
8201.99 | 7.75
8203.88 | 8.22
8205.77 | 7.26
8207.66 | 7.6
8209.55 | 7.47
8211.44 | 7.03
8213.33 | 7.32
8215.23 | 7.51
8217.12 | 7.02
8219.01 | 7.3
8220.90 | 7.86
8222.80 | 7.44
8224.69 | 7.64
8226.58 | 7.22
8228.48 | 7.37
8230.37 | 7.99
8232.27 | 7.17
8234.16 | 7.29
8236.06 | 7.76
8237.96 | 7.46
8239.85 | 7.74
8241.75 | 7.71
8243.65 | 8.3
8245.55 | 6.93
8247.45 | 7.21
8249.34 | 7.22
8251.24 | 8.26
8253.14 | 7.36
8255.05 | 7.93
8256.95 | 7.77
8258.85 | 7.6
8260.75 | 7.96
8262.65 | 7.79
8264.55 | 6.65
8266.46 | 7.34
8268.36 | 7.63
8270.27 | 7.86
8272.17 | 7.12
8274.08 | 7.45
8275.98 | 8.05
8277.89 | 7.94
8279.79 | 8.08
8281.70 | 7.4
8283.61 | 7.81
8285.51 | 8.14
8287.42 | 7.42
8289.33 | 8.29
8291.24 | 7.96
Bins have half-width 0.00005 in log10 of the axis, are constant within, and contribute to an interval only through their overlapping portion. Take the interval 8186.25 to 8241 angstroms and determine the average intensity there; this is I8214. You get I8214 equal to 7.57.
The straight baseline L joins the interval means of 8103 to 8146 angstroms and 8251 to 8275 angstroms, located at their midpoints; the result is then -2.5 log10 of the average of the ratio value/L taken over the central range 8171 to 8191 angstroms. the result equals -0.03 mag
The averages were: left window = 7.5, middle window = 7.74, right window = 7.57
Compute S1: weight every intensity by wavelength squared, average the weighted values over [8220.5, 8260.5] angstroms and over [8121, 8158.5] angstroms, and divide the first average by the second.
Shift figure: 1.05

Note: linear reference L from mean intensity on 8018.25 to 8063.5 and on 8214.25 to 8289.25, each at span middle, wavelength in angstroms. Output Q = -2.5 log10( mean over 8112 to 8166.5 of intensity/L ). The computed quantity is 0.04 mag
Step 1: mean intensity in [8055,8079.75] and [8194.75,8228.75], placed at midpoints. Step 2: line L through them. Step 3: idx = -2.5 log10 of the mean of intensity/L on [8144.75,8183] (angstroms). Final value 0.02 mag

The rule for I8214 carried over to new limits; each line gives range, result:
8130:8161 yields 7.49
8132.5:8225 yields 7.54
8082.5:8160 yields 7.48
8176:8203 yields 7.75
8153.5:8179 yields 7.26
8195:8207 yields 7.6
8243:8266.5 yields 7.56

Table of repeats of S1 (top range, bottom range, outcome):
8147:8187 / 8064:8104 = 1.01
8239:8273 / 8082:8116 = 1.05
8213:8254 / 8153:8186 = 1.03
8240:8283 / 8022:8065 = 1.04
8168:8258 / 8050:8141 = 1.04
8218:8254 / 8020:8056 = 1.03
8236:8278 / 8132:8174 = 1.05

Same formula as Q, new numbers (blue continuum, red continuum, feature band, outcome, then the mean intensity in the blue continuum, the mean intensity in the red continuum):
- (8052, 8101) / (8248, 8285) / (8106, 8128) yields 0.026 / 7.62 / 7.65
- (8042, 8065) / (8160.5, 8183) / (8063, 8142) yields 0.012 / 7.73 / 7.4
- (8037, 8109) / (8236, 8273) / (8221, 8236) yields 0.014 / 7.63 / 7.58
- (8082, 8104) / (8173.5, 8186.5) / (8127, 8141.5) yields 0.040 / 7.51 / 7.72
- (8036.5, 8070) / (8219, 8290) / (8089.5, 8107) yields 0.022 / 7.78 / 7.62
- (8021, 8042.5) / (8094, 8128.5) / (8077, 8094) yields 0.017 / 7.67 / 7.5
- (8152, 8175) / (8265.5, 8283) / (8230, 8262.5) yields -0.011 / 7.24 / 7.65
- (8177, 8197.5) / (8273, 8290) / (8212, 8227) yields 0.060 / 7.83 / 7.83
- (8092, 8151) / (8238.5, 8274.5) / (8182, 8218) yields -0.013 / 7.54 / 7.57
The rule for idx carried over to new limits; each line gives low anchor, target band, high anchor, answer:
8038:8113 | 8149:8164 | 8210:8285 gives 0.059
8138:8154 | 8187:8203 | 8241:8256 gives -0.013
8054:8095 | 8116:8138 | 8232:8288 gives 0.032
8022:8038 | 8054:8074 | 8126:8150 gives -0.035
